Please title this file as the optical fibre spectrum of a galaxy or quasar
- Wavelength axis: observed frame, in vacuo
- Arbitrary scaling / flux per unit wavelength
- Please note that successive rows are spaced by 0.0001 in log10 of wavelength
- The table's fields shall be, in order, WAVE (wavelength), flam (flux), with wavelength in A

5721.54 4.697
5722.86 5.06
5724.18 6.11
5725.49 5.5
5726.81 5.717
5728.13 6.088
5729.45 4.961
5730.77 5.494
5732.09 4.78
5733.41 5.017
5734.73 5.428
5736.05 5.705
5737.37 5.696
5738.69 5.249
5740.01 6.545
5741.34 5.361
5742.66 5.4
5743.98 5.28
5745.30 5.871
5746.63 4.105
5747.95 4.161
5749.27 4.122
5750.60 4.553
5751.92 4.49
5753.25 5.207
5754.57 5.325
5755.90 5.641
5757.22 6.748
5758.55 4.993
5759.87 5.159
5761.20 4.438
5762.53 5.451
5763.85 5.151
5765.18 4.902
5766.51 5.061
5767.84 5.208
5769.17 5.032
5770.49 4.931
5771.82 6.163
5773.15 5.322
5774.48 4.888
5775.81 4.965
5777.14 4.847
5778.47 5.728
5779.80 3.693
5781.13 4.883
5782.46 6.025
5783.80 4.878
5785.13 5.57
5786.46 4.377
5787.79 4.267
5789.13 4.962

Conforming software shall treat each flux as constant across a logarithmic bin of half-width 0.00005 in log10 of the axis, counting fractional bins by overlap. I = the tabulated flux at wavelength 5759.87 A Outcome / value 5.159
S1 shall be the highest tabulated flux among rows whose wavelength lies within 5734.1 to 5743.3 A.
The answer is 6.545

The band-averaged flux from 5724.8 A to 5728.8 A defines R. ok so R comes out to 5.78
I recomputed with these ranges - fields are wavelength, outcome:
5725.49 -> 5.5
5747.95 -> 4.161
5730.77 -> 5.494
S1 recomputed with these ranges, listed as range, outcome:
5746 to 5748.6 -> 4.161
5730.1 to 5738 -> 5.705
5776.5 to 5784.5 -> 6.025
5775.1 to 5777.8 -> 4.965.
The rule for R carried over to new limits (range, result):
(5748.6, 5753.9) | 4.59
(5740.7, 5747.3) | 5.2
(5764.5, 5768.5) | 5.05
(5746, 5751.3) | 4.24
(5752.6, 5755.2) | 5.28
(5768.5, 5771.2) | 5.01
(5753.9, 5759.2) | 5.68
